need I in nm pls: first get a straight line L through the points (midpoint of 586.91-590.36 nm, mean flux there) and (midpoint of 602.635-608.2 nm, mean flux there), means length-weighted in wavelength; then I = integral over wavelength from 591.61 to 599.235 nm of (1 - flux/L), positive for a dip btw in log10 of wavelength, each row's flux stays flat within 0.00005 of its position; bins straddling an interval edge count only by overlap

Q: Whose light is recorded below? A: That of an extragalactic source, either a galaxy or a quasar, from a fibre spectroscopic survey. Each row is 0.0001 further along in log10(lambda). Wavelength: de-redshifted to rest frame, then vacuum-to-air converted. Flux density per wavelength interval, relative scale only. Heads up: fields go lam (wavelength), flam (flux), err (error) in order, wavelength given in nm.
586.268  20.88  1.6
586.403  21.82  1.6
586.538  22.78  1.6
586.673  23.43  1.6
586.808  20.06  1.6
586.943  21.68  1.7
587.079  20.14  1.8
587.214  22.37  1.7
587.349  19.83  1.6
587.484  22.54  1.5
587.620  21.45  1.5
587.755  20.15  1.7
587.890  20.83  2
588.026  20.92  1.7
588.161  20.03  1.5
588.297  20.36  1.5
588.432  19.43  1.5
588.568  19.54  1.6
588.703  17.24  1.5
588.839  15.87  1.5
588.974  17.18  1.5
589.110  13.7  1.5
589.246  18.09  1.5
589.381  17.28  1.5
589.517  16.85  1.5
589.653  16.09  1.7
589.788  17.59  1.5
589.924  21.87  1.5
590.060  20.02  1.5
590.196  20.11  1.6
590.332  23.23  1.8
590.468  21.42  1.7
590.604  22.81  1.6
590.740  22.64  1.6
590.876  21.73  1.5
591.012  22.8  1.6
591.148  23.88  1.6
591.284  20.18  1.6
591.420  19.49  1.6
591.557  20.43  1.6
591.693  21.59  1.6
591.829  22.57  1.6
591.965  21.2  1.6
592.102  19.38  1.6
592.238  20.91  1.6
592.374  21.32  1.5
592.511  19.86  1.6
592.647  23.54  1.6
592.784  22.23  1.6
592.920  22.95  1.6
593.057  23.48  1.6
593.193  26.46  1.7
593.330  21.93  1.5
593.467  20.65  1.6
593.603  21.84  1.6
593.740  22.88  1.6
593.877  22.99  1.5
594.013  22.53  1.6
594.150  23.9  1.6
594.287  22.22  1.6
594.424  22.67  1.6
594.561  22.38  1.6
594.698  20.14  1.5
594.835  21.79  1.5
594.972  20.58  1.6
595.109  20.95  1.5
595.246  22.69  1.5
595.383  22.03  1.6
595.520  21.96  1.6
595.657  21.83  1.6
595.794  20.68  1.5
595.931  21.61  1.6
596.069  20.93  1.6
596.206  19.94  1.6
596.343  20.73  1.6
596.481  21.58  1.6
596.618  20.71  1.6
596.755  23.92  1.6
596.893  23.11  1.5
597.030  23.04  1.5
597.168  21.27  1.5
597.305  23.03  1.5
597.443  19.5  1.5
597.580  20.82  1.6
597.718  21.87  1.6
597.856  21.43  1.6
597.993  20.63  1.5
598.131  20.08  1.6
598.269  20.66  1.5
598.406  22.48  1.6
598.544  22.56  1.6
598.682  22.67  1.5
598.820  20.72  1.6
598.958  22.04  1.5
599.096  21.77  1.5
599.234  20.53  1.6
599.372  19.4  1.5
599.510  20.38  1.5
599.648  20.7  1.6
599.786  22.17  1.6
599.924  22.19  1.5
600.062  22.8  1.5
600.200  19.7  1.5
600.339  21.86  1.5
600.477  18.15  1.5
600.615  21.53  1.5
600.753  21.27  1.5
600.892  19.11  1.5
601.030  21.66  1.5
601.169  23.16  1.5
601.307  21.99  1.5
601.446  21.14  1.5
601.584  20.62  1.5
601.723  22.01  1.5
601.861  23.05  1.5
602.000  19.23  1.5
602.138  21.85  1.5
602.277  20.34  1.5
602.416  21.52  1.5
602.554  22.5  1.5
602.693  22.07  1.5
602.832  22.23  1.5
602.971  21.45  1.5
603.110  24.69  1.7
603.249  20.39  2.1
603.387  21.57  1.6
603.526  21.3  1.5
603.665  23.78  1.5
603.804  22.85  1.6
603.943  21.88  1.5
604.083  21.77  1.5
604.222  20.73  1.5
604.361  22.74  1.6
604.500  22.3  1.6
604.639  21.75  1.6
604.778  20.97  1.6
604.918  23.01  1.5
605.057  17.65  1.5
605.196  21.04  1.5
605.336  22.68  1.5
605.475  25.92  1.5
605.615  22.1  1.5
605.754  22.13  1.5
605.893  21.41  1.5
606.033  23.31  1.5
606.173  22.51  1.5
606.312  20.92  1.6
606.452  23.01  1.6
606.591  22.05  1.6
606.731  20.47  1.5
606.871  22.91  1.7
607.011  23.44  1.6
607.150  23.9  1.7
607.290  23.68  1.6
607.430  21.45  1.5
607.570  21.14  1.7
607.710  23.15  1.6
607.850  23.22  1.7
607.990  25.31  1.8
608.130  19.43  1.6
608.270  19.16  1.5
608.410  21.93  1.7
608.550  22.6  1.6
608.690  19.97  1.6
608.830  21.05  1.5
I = -0.487 nm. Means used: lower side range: 19.3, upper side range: 22.2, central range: 21.8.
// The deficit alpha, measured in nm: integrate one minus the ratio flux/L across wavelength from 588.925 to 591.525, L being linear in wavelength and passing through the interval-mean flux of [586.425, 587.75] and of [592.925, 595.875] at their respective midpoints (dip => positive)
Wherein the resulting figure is 0.23 nm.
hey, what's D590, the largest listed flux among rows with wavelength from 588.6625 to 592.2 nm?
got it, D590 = 23.88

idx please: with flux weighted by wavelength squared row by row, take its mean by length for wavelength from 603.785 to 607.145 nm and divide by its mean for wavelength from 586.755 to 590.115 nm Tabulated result 1.22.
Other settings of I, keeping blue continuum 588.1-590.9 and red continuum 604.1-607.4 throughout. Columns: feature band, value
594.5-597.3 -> -0.18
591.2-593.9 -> -0.28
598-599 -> -0.03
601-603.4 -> -0.03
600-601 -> 0.03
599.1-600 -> 0.00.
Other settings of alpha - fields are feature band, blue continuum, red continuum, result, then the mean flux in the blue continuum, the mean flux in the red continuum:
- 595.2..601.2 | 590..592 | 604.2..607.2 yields 0.141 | 21.6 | 22.2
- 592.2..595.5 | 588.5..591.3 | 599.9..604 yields -0.329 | 19.5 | 21.6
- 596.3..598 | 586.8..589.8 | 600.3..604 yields -0.084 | 19.1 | 21.6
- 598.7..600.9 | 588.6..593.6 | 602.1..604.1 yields 0.063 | 20.5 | 22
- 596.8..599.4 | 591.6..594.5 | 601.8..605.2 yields 0.056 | 22.2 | 21.7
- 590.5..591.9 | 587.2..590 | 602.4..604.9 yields -0.167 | 18.9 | 22.1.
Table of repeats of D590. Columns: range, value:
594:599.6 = 23.92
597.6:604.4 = 24.69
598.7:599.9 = 22.17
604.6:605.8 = 25.92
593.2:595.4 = 23.9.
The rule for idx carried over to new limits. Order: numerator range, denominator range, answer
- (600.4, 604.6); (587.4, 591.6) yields 1.14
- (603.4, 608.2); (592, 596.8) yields 1.06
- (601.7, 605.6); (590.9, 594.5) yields 1.03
